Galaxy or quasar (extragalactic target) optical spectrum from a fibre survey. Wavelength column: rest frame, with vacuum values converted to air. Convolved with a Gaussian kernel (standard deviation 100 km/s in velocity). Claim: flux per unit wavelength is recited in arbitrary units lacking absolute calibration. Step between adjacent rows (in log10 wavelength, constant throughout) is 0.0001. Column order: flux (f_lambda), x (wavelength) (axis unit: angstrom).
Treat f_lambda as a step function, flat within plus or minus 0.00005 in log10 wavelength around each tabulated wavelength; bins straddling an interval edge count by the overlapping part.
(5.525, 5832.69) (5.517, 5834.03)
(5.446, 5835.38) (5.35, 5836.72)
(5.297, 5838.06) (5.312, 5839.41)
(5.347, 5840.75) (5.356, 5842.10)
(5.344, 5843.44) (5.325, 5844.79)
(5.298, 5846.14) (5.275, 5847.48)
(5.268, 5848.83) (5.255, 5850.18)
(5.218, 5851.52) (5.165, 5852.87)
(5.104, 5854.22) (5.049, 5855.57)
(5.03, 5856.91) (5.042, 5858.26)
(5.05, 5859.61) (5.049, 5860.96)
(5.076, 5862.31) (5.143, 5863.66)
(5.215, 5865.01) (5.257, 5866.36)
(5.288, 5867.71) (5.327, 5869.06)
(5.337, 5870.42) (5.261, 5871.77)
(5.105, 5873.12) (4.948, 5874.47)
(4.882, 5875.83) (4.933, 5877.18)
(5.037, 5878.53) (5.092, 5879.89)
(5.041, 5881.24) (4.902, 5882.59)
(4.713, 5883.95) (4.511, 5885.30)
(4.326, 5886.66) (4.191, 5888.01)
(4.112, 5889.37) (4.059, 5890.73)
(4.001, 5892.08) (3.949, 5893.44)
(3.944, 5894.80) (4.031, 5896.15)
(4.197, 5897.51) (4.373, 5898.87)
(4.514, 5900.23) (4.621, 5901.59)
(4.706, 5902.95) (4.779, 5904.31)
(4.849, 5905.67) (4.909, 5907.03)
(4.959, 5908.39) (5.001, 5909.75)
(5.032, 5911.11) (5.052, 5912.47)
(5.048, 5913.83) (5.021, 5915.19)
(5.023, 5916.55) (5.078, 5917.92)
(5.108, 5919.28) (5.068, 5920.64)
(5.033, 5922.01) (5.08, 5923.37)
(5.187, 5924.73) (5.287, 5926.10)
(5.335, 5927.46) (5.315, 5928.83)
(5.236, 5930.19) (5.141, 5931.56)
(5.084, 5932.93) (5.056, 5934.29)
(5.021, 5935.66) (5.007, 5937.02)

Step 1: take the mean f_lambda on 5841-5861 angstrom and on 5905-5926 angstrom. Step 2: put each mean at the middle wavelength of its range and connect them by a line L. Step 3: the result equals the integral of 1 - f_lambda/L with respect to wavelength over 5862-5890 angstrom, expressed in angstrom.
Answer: 1.1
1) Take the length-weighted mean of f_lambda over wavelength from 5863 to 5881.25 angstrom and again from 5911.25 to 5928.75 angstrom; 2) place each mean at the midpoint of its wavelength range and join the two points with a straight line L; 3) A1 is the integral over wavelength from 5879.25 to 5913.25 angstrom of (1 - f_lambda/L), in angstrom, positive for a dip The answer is 3.8 angstrom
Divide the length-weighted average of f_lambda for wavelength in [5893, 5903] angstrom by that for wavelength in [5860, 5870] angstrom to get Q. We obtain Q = 0.8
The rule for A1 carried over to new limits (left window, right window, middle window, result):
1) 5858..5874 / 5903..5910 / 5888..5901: 2.2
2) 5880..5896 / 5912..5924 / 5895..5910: 0.3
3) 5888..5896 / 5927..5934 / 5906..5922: -1.1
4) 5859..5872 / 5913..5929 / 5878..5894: 2.1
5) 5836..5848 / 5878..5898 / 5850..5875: -1.2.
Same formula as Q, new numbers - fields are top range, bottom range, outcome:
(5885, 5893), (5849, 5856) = 0.81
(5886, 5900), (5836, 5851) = 0.78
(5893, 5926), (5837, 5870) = 0.92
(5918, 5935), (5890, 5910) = 1.16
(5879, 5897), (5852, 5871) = 0.85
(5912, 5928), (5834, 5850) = 0.96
